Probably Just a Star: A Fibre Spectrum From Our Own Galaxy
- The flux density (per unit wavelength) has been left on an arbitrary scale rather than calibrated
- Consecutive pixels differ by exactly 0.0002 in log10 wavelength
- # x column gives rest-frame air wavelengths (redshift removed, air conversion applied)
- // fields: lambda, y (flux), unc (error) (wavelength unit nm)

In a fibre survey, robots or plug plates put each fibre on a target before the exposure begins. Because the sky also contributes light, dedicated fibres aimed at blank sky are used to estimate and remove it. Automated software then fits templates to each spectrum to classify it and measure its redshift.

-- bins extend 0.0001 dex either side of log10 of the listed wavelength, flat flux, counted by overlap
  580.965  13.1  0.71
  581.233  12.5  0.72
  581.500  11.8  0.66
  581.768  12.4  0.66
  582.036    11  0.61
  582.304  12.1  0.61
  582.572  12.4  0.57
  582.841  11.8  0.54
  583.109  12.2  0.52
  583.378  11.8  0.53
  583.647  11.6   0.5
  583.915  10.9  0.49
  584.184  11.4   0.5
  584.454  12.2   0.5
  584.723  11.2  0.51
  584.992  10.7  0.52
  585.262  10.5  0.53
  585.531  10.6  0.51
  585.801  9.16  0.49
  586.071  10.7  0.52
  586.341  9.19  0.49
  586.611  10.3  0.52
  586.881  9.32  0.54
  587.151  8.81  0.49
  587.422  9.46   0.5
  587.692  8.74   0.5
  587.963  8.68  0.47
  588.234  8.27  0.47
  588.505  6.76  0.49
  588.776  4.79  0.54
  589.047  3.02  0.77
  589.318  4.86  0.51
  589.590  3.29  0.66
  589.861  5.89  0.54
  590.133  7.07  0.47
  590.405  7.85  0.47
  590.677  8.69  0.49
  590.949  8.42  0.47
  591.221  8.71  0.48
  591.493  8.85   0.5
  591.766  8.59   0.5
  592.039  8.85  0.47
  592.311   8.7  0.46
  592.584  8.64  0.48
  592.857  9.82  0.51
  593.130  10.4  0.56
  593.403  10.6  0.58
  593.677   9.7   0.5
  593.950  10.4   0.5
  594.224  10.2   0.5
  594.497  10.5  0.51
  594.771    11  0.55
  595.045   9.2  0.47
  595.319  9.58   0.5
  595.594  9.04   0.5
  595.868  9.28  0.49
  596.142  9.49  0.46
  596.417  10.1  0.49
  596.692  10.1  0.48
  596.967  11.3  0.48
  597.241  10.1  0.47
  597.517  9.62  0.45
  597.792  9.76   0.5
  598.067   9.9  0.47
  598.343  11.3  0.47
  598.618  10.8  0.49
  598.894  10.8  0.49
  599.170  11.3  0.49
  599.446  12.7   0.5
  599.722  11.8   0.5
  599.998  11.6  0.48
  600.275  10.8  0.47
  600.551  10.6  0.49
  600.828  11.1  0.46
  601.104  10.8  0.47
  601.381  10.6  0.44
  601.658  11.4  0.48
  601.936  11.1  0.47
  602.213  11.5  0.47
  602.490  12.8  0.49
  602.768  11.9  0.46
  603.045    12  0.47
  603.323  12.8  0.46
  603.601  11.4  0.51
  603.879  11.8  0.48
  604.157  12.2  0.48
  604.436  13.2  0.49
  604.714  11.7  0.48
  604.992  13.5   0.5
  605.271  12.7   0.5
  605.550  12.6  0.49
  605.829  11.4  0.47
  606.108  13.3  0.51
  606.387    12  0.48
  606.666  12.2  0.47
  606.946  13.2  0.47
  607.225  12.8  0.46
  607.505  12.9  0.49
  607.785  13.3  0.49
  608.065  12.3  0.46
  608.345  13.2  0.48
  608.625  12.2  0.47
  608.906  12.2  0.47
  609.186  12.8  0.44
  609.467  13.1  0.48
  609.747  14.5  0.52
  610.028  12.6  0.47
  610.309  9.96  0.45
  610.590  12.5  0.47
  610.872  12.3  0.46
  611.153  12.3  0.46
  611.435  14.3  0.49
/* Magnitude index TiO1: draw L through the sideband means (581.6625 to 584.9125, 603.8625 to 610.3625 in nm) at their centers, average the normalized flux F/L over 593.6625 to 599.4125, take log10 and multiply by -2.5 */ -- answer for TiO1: 0.19 mag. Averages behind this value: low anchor 11.7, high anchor 12.6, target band 10.2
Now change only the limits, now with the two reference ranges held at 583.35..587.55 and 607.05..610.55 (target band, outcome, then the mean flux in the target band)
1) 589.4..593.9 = 0.30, 8.38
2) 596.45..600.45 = 0.08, 10.8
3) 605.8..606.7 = 0.01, 12.3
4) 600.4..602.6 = 0.07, 11.2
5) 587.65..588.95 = 0.43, 7.22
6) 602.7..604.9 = 0.00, 12.2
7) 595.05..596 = 0.22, 9.28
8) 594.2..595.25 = 0.11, 10.2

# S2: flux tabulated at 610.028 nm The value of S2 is 12.6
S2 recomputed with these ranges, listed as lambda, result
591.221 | 8.71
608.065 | 12.3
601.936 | 11.1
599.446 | 12.7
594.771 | 11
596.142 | 9.49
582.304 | 12.1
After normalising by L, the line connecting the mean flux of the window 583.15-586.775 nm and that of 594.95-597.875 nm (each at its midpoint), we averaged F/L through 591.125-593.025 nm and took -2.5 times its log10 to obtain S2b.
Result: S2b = 0.14 mag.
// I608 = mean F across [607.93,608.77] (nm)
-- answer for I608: 12.6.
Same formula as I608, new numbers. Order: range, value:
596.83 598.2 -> 10.1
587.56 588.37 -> 8.56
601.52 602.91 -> 11.7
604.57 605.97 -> 12.4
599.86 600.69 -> 11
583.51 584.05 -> 11.3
